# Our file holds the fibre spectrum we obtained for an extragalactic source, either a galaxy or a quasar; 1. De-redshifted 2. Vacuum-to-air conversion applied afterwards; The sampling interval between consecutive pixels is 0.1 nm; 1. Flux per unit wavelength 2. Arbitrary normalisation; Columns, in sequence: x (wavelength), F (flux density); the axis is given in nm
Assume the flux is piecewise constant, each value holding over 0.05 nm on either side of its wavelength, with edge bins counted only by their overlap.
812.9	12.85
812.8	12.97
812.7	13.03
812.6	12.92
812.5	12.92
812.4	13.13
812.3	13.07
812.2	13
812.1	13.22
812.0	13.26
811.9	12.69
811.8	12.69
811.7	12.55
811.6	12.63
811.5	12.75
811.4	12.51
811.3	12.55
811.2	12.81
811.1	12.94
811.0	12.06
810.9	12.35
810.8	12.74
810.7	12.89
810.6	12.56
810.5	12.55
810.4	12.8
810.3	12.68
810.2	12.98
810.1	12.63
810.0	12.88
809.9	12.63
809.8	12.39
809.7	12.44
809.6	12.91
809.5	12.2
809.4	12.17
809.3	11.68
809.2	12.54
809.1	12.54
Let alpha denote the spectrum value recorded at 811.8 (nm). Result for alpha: 12.69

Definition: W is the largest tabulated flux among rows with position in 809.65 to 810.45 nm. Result 12.98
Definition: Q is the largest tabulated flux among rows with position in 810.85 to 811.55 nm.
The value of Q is 12.94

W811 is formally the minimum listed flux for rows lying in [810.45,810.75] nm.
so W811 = 12.55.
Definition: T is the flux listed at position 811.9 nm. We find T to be 12.69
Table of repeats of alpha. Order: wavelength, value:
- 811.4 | 12.51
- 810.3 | 12.68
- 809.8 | 12.39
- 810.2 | 12.98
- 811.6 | 12.63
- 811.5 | 12.75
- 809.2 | 12.54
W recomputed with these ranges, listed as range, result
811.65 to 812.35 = 13.26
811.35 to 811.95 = 12.75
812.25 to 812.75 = 13.13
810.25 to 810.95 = 12.89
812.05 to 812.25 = 13.22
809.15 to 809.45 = 12.54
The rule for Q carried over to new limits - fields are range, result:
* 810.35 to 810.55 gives 12.8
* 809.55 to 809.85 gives 12.91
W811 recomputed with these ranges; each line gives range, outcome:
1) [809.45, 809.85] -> 12.2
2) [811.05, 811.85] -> 12.51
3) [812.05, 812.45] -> 13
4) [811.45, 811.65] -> 12.63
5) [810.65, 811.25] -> 12.06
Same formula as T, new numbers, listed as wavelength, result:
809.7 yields 12.44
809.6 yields 12.91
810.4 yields 12.8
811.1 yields 12.94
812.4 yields 13.13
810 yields 12.88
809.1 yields 12.54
